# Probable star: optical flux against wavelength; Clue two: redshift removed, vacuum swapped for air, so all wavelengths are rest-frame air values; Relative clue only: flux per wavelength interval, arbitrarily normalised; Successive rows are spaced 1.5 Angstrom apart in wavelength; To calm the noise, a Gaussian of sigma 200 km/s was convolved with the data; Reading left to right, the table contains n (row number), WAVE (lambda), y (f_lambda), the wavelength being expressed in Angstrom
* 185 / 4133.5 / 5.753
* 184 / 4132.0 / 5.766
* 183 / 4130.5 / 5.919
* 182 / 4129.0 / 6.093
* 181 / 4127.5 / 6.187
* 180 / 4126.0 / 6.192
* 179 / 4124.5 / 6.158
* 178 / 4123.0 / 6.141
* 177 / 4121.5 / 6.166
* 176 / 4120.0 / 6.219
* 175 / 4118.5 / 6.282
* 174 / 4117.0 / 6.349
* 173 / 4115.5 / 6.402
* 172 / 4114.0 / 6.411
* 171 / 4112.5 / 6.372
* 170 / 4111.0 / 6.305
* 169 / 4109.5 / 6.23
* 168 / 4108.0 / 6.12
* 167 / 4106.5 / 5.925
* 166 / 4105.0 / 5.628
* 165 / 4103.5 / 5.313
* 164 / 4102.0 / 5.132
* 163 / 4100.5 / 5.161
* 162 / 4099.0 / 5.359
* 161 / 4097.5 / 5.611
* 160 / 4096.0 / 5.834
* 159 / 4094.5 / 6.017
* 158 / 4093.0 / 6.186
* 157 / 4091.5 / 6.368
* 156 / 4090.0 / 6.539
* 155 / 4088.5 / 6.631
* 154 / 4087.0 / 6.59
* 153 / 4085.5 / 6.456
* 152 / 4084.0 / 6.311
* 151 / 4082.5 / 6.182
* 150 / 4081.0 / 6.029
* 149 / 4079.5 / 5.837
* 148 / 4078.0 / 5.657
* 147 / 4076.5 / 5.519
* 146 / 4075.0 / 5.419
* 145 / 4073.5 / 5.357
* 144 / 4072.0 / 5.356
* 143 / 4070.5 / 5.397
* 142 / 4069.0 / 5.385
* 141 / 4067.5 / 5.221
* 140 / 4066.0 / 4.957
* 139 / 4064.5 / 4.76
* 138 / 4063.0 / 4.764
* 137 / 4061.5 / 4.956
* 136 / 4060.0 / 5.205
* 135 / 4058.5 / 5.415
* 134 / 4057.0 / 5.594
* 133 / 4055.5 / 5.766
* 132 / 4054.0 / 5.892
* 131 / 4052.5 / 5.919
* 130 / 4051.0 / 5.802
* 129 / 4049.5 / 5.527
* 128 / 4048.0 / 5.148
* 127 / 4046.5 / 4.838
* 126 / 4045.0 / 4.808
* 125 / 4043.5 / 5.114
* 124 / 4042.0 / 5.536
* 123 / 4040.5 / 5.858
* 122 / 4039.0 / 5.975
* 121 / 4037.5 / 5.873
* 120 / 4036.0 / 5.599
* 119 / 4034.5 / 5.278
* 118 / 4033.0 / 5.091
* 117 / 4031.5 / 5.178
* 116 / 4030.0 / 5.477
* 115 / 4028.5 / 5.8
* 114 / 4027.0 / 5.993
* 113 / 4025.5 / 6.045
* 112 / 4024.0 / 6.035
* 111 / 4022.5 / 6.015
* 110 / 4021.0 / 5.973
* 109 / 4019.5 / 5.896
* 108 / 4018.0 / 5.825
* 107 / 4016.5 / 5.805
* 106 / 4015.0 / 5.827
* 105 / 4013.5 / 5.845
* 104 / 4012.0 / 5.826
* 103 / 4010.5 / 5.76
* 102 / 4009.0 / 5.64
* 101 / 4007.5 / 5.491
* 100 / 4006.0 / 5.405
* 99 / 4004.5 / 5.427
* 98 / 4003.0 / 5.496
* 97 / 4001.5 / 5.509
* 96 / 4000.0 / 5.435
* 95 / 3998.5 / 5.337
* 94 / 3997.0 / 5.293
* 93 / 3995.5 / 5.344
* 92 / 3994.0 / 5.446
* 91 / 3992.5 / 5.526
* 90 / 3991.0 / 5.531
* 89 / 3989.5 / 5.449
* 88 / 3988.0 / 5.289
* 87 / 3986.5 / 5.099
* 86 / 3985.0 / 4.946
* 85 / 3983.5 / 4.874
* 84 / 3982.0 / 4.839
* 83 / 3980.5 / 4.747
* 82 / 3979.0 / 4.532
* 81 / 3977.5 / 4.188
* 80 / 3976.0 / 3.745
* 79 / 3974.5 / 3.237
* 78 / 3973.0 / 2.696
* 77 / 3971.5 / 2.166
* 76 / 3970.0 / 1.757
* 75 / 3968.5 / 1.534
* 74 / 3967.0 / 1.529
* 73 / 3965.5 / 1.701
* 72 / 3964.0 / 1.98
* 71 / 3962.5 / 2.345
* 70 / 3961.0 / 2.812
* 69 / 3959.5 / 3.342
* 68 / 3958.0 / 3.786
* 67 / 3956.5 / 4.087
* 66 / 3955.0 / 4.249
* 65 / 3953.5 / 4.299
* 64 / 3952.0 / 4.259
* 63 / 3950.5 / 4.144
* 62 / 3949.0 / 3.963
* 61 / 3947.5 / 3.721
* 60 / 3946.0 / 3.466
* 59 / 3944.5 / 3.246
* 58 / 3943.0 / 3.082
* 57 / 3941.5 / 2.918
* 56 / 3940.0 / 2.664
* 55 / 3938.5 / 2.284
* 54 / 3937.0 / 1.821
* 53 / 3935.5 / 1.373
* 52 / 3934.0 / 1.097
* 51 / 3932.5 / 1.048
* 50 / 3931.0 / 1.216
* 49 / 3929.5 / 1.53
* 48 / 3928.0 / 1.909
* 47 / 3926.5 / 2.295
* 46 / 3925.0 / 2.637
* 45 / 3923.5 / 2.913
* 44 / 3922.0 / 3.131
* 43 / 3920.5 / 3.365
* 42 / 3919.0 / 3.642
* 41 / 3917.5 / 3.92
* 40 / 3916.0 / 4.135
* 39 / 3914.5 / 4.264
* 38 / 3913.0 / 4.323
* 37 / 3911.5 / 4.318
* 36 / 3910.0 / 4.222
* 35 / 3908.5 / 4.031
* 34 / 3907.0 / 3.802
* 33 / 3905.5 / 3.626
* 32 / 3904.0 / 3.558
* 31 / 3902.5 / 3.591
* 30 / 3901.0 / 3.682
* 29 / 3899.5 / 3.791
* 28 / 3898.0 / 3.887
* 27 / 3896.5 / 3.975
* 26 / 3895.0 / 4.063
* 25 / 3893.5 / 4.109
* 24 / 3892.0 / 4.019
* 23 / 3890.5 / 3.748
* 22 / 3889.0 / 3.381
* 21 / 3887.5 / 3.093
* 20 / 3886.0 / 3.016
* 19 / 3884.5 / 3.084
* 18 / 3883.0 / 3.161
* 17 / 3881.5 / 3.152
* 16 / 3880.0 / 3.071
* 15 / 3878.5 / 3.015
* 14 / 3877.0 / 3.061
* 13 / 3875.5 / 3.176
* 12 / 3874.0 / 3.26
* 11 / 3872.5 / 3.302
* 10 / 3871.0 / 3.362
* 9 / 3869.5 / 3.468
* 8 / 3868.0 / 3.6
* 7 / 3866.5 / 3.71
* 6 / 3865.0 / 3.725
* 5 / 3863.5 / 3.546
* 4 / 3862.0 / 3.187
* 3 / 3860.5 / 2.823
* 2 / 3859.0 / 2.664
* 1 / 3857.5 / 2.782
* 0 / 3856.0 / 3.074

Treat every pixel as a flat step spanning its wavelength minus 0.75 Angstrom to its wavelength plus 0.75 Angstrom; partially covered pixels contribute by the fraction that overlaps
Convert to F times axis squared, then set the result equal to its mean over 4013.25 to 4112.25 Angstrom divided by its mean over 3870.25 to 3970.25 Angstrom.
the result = 1.9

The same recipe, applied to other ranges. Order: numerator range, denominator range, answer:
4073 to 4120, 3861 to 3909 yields 1.90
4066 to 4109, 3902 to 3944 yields 2.13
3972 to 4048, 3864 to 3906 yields 1.62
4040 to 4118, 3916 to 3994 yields 1.84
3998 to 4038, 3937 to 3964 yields 1.74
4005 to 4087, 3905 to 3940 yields 2.06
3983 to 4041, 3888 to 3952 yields 1.80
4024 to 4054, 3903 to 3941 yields 2.01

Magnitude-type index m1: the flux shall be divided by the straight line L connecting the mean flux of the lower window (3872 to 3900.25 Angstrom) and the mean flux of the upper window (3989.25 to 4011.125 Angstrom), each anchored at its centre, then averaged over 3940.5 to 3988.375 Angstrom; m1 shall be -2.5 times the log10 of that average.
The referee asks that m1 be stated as 0.353 mag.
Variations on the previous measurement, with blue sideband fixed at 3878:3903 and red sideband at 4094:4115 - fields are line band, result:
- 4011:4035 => -0.16 mag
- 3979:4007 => -0.14 mag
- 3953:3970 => 0.45 mag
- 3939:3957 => 0.14 mag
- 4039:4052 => -0.04 mag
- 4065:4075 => 0.04 mag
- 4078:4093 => -0.12 mag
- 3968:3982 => 0.32 mag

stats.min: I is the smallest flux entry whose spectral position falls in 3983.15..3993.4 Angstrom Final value 4.874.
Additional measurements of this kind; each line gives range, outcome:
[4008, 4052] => 4.808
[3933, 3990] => 1.097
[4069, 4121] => 5.132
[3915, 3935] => 1.048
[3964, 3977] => 1.529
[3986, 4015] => 5.099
